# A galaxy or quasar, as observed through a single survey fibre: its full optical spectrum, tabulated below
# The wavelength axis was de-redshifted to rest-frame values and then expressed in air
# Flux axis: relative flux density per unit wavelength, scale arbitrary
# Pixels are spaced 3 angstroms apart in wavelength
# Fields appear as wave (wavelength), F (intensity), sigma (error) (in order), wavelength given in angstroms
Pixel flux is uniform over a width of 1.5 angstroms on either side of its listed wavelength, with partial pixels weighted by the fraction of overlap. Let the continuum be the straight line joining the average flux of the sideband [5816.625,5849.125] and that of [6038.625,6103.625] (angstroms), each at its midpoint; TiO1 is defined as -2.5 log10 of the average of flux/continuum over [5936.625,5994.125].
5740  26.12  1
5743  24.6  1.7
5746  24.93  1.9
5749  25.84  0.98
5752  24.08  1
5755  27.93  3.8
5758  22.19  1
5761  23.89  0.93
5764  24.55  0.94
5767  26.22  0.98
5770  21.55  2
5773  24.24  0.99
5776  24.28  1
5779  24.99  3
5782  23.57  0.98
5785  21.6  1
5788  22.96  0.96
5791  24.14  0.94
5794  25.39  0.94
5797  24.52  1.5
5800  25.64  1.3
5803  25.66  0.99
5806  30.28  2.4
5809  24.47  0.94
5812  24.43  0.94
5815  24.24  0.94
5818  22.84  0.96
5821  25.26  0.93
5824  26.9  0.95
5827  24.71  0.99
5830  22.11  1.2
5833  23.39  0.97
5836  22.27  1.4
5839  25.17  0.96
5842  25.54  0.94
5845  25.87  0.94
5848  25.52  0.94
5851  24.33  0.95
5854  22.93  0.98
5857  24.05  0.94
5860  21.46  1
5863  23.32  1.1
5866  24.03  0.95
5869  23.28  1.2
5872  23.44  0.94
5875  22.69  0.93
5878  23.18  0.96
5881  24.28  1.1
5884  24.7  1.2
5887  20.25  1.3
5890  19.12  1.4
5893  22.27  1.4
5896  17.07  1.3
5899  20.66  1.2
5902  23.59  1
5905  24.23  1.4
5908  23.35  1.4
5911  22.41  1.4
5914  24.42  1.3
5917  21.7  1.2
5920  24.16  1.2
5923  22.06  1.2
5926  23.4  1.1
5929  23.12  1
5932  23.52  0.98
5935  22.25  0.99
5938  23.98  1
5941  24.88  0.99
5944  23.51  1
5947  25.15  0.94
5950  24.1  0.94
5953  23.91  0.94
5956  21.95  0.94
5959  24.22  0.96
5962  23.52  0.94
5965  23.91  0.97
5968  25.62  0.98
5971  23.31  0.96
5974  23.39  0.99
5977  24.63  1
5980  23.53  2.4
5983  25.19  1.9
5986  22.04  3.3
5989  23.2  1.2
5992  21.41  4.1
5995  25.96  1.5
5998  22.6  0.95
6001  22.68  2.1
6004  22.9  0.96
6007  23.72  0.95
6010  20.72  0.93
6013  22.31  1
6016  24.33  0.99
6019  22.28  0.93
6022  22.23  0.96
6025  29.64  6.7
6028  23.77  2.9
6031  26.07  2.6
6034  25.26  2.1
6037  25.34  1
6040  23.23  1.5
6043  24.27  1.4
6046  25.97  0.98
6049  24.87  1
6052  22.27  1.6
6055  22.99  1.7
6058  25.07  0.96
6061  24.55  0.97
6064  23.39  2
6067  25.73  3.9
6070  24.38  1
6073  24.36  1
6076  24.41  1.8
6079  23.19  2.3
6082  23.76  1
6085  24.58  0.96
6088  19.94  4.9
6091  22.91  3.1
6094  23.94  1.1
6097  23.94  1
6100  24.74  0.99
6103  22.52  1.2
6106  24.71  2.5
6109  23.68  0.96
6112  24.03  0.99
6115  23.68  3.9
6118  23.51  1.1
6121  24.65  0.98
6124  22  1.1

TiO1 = 0.02 mag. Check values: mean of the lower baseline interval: 24.5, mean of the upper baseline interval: 23.9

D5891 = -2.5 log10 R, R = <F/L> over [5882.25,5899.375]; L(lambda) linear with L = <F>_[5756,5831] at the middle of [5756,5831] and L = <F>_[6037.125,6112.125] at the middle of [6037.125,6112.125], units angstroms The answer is 0.171 mag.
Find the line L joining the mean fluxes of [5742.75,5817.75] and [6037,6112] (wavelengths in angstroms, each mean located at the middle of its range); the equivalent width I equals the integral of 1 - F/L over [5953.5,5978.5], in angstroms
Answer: 0.4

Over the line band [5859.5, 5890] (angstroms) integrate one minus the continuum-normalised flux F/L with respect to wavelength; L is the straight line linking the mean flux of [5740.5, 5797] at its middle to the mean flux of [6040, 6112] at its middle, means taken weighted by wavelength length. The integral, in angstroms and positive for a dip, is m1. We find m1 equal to 1.6 angstroms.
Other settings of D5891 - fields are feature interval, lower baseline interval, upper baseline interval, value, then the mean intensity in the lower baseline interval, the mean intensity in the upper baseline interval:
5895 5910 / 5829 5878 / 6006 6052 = 0.09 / 23.7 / 24.2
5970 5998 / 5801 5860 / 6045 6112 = 0.03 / 24.7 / 23.9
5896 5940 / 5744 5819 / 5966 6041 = 0.06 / 24.6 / 23.8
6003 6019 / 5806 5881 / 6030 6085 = 0.07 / 24.1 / 24.4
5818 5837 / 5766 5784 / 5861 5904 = -0.04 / 24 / 22.3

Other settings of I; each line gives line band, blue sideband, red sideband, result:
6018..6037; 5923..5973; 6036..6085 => -0.71 angstroms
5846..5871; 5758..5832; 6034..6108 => 0.72 angstroms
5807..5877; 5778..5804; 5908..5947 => -0.41 angstroms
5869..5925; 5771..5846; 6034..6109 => 4.38 angstroms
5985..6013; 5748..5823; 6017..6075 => 1.98 angstroms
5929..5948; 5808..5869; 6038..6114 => 0.19 angstroms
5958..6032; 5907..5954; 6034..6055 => 0.74 angstroms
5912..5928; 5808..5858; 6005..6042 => 0.73 angstroms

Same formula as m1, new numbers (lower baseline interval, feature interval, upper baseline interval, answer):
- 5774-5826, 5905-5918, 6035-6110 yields 0.7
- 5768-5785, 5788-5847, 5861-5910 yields -4.2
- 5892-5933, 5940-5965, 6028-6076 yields -0.8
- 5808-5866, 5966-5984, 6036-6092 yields -0.2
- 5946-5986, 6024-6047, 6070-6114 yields -1.5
